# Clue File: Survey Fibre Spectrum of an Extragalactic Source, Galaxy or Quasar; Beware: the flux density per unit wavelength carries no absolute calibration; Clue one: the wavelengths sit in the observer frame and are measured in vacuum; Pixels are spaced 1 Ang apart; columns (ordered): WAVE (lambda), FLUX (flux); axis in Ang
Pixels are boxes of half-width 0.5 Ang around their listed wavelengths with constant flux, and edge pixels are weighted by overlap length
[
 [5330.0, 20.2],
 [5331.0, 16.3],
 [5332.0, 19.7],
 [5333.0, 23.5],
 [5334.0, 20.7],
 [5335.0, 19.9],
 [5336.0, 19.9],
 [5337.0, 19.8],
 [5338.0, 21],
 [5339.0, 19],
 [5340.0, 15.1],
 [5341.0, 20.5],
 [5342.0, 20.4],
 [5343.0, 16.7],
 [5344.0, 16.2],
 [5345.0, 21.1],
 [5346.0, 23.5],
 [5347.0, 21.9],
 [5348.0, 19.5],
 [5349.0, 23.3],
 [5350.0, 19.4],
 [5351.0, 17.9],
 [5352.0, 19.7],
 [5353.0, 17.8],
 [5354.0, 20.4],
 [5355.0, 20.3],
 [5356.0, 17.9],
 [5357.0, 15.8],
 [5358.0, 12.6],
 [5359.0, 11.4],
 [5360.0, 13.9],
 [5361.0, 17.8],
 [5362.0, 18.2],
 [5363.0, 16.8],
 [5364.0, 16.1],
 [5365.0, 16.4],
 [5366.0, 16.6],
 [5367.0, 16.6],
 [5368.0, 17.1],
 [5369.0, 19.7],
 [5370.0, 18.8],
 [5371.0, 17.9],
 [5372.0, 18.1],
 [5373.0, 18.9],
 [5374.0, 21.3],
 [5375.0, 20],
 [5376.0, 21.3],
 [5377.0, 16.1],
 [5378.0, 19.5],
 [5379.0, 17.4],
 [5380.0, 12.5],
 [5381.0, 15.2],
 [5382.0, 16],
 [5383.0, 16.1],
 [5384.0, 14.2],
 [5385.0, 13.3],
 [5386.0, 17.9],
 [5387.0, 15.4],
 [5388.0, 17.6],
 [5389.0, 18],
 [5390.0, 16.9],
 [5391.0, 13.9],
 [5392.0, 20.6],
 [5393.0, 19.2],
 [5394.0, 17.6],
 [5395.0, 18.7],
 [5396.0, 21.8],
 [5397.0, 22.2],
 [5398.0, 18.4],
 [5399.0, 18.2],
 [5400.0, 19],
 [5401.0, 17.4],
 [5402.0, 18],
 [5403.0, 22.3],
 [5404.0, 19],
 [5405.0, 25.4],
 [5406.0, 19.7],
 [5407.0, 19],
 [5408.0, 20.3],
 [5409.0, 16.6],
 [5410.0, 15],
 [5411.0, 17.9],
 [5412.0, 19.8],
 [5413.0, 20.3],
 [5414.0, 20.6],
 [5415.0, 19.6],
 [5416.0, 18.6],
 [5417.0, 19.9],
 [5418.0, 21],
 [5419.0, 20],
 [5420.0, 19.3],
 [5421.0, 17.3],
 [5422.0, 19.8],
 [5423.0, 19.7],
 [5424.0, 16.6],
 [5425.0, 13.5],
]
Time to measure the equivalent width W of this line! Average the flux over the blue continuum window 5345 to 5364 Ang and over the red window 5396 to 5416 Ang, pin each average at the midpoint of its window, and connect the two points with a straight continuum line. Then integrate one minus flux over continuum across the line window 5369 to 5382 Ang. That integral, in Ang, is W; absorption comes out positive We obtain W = 0.5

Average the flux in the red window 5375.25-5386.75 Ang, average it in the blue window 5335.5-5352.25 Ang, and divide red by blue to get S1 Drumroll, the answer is 0.83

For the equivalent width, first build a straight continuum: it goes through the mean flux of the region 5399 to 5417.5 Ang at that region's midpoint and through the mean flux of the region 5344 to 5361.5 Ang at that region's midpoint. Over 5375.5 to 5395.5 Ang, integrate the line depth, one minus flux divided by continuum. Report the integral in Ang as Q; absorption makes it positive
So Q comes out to 2.20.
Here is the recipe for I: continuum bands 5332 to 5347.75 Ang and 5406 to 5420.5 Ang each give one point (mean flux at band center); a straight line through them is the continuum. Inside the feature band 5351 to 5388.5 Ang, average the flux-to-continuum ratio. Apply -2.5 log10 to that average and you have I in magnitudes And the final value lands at 0.15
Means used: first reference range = 19.9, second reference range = 19.2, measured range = 17.1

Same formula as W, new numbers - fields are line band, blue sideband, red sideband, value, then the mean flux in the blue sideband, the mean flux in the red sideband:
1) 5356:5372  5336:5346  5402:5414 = 2.3 Ang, 19.1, 19.6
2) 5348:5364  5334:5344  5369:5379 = 1.3 Ang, 19.1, 19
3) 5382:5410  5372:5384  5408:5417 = -0.2 Ang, 17.5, 18.7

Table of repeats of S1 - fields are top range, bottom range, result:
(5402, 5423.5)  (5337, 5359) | 1.03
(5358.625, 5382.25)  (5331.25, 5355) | 0.87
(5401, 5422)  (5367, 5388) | 1.12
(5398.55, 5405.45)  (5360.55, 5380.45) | 1.11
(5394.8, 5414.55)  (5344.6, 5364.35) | 1.07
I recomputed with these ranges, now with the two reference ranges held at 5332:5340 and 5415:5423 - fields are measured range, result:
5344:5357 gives 0.01 mag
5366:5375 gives 0.08 mag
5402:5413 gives 0.00 mag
